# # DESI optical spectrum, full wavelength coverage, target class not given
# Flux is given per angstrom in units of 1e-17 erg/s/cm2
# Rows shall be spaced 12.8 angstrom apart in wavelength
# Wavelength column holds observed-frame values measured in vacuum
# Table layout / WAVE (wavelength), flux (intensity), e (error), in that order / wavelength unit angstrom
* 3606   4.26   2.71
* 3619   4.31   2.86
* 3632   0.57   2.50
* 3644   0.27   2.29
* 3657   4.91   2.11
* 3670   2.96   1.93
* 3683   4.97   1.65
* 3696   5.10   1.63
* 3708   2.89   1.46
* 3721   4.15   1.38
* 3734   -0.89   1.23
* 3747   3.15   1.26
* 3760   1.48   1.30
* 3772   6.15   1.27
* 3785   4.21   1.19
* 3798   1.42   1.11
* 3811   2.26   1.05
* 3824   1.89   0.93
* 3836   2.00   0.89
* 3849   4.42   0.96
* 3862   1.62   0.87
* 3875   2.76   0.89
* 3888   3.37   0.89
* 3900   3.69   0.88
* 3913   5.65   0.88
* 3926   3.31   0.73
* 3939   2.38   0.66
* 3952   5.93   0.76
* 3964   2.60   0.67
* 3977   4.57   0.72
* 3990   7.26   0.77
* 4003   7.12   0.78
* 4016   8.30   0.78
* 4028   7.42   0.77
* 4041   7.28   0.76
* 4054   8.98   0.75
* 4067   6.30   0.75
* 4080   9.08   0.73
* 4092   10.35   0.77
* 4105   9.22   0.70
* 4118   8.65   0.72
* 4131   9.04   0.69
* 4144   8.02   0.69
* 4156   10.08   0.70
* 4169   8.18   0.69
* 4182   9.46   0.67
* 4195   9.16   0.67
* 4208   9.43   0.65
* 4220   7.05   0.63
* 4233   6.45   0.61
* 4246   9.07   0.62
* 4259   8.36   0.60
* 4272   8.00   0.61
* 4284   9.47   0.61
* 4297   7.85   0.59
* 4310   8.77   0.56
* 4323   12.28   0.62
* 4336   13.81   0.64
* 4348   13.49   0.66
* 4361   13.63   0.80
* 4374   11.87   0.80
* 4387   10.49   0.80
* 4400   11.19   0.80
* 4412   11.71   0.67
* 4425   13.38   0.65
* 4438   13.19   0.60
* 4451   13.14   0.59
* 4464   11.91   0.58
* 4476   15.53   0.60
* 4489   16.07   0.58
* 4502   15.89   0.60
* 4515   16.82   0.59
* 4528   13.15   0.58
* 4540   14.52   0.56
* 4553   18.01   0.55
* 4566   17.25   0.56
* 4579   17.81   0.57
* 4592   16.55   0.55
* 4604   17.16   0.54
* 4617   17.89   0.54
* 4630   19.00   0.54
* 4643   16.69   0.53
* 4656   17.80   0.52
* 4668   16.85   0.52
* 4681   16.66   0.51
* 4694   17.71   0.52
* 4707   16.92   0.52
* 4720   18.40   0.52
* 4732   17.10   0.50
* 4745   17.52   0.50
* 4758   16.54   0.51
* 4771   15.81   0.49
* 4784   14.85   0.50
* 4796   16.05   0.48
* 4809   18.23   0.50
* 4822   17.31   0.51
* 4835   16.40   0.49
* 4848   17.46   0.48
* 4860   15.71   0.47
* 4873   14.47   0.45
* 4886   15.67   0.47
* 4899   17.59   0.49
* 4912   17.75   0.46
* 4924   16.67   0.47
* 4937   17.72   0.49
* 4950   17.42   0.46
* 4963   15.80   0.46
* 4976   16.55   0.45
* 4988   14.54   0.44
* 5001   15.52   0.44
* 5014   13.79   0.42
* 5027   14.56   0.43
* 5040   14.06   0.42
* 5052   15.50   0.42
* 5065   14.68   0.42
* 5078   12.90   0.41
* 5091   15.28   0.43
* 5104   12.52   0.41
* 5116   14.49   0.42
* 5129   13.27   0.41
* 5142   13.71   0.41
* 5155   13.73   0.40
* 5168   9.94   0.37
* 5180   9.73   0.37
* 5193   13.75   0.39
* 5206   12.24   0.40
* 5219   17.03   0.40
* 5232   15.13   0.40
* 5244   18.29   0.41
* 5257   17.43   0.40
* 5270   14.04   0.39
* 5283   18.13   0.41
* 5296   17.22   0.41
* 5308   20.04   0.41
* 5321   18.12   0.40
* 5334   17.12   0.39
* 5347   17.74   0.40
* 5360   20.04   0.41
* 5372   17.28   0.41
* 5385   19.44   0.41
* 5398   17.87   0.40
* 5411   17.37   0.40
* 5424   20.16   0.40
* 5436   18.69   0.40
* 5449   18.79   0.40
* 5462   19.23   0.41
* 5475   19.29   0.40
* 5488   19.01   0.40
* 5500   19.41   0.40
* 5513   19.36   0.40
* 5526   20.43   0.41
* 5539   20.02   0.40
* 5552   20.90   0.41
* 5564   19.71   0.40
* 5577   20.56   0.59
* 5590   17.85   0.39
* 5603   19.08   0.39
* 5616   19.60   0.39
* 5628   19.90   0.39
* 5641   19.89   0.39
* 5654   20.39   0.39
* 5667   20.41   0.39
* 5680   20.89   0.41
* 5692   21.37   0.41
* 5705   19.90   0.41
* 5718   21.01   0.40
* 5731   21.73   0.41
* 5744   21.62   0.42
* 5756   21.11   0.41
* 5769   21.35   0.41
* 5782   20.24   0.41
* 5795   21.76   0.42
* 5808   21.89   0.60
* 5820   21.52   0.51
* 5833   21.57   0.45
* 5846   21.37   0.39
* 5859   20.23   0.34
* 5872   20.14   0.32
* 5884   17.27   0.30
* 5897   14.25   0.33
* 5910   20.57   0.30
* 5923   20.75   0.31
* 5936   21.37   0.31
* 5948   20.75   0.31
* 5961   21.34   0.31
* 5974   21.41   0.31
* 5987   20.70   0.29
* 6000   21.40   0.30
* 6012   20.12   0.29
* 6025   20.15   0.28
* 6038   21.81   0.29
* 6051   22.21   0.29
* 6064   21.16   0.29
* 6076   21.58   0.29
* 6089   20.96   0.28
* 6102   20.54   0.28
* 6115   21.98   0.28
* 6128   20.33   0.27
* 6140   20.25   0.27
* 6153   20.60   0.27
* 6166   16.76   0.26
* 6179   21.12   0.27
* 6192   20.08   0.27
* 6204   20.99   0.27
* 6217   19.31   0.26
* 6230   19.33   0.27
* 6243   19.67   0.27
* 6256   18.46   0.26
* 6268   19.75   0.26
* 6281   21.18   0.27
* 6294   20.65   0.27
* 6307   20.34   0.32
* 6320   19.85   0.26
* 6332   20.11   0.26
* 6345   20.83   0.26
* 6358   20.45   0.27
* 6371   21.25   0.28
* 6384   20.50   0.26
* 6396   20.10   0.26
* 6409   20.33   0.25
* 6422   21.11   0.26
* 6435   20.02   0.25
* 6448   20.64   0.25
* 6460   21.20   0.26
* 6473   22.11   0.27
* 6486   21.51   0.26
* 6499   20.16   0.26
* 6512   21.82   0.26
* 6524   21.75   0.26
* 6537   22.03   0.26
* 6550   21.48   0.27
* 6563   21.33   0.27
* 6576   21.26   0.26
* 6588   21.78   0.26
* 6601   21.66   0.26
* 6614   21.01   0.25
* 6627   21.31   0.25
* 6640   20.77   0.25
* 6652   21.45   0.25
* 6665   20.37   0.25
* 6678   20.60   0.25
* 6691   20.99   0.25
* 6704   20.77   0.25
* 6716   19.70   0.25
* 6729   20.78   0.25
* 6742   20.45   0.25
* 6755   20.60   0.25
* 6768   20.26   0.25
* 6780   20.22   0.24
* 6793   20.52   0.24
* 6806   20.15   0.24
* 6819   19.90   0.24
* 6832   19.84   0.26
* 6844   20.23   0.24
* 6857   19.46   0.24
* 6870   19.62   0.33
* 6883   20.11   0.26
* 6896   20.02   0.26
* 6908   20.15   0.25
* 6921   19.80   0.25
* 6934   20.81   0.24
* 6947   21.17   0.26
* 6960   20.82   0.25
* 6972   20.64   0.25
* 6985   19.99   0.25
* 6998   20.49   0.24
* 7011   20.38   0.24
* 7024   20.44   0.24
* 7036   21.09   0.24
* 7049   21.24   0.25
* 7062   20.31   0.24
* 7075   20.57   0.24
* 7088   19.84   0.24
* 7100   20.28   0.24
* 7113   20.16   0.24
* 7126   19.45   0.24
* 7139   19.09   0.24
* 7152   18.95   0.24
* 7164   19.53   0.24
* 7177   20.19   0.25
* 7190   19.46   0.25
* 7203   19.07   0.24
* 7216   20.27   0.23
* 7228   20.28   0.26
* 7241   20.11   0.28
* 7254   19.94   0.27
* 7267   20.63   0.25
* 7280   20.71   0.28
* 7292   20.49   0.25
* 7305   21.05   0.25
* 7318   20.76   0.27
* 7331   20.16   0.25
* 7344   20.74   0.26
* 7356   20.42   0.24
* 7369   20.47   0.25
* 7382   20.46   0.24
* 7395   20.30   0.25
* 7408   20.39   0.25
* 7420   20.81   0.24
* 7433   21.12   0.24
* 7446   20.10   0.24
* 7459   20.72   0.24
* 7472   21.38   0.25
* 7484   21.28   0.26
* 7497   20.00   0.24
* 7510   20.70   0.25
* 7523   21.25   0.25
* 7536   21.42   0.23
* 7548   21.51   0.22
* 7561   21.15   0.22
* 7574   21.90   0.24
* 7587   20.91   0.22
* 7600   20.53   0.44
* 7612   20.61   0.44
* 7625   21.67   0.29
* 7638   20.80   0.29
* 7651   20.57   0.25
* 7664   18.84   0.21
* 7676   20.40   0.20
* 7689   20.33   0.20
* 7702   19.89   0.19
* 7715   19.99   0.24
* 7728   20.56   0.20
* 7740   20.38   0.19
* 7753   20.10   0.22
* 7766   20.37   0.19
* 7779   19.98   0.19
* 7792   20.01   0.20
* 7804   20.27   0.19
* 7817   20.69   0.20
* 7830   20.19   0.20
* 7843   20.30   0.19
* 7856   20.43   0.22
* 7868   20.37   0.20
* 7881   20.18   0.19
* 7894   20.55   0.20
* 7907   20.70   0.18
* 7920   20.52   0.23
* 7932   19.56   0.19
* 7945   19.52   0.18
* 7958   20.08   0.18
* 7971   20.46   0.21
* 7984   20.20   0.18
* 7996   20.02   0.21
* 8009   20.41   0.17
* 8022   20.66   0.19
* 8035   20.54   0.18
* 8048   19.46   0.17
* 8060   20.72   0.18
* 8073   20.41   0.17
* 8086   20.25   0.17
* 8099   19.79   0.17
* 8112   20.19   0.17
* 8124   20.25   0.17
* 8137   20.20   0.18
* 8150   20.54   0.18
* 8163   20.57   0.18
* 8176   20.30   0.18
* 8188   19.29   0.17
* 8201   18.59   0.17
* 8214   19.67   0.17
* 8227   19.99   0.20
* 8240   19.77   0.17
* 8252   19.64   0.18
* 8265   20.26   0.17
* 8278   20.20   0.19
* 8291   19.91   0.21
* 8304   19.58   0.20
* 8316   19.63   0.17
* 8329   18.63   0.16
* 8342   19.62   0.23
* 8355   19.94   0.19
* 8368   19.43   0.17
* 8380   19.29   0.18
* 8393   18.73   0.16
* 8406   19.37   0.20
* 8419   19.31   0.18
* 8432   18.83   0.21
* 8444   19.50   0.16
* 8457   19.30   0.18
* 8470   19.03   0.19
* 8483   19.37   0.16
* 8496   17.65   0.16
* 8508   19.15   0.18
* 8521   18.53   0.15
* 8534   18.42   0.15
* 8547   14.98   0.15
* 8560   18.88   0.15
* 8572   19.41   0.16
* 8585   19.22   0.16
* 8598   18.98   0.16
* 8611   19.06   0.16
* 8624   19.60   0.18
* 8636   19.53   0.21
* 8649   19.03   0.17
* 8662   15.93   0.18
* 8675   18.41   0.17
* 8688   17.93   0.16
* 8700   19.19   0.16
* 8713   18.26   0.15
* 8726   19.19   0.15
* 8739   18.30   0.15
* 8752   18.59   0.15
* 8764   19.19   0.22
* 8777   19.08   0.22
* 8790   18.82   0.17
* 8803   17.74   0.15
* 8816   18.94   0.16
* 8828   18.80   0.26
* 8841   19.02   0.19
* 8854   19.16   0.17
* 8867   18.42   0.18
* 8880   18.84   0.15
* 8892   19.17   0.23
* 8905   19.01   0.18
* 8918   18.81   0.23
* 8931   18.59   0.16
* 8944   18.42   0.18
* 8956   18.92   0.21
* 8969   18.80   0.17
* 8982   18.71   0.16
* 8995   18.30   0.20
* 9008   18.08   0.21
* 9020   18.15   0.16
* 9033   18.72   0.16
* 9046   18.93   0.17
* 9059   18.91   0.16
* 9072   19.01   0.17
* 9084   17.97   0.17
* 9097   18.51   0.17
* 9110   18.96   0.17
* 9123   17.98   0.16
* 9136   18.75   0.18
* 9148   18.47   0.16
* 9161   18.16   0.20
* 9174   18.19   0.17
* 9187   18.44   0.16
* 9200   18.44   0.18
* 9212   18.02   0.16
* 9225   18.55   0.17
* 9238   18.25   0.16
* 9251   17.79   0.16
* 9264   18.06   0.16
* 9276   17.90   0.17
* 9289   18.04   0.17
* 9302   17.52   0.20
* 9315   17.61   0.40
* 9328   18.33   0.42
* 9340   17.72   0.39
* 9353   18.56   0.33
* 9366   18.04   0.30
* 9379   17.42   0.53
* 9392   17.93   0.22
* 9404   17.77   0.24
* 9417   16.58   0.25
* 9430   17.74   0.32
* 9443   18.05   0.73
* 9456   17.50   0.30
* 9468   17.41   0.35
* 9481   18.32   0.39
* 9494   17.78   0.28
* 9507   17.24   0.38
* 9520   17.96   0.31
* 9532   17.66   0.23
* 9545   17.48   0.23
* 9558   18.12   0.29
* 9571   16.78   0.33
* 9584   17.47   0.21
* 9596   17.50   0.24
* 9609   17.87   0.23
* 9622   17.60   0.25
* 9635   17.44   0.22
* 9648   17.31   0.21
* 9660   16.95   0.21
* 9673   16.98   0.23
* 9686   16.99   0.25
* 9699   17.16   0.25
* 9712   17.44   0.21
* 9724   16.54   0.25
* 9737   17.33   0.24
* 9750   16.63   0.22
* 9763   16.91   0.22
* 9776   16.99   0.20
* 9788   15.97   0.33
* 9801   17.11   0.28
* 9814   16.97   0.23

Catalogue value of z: 0.000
